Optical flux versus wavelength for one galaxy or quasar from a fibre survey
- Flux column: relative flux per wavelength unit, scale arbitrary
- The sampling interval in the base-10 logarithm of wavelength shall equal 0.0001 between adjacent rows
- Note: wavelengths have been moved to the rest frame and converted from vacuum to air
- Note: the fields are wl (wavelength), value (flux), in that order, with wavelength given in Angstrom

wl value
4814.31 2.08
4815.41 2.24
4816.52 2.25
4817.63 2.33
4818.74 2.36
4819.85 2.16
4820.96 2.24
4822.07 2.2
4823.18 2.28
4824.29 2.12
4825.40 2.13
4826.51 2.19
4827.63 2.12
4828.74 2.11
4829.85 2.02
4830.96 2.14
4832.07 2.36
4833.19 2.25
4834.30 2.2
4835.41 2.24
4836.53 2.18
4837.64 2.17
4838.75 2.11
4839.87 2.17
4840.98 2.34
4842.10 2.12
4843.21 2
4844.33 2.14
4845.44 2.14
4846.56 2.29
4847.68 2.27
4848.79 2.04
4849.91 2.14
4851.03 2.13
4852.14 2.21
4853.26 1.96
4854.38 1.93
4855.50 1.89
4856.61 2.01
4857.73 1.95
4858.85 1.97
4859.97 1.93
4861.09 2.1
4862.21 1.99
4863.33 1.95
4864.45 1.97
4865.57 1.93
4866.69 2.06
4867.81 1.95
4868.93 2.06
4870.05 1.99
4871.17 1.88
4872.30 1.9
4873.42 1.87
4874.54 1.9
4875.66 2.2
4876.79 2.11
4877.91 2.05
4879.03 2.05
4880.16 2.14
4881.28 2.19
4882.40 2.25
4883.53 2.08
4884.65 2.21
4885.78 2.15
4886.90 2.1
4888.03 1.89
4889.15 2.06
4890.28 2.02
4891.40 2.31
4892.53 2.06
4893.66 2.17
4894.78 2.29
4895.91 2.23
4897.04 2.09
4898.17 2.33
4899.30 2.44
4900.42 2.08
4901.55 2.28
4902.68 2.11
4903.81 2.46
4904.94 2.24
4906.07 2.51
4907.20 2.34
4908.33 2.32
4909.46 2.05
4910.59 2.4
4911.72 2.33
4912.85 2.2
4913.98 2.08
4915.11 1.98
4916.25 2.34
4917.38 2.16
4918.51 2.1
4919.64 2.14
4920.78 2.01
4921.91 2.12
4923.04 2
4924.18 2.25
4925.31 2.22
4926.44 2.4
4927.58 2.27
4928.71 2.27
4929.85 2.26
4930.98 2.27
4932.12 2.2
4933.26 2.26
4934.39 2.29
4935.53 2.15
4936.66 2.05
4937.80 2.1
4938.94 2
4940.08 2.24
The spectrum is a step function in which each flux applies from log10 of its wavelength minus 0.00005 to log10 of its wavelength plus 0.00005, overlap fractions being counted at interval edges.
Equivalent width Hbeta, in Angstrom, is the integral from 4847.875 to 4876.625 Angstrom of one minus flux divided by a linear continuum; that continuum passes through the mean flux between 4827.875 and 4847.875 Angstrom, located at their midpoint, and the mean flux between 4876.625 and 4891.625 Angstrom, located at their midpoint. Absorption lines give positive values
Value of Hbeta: 1.9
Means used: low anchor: 2.18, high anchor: 2.11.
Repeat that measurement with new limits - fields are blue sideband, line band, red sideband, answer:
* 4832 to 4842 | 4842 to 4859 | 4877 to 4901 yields 0.9 Angstrom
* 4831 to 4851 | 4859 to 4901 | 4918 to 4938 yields 2.0 Angstrom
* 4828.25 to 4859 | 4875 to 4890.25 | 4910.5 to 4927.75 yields 0.3 Angstrom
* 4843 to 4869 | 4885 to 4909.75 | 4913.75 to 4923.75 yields -1.5 Angstrom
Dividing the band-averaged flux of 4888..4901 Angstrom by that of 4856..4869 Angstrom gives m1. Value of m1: 1.1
